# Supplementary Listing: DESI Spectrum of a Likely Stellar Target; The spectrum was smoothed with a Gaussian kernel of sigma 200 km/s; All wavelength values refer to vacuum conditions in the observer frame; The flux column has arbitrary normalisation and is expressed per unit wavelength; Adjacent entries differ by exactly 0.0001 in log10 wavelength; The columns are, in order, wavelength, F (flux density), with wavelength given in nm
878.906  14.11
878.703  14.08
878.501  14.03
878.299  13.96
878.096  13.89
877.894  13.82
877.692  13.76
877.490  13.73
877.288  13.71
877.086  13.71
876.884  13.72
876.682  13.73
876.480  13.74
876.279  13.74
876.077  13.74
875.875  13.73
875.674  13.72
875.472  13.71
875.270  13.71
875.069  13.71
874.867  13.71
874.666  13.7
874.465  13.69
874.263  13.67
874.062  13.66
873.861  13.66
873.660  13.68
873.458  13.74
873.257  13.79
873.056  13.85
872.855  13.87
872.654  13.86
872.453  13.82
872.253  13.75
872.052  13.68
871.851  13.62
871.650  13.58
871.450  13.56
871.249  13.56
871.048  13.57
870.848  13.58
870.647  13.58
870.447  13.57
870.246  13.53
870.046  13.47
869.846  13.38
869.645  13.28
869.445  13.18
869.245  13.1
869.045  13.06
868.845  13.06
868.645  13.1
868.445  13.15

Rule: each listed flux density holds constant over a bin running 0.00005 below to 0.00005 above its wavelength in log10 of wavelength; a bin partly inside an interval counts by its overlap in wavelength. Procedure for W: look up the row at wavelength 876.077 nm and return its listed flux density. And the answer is 13.74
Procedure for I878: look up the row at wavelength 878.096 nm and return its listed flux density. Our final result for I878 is 13.89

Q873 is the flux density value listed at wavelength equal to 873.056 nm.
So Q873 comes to 13.85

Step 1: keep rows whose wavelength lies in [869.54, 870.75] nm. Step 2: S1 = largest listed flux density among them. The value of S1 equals 13.58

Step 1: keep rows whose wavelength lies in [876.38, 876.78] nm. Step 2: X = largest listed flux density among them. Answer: 13.74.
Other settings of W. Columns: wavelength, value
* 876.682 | 13.73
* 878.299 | 13.96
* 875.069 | 13.71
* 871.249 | 13.56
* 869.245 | 13.1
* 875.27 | 13.71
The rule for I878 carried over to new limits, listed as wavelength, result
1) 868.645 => 13.1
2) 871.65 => 13.58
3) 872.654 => 13.86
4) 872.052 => 13.68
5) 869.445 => 13.18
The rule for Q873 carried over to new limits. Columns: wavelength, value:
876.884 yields 13.72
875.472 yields 13.71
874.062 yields 13.66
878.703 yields 14.08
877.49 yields 13.73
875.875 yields 13.73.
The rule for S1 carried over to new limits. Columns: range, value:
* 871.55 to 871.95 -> 13.62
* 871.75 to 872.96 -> 13.87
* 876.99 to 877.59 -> 13.73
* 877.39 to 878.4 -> 13.96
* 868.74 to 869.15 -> 13.06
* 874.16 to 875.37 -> 13.71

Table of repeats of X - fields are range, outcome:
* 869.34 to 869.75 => 13.28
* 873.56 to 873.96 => 13.68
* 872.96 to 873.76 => 13.85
